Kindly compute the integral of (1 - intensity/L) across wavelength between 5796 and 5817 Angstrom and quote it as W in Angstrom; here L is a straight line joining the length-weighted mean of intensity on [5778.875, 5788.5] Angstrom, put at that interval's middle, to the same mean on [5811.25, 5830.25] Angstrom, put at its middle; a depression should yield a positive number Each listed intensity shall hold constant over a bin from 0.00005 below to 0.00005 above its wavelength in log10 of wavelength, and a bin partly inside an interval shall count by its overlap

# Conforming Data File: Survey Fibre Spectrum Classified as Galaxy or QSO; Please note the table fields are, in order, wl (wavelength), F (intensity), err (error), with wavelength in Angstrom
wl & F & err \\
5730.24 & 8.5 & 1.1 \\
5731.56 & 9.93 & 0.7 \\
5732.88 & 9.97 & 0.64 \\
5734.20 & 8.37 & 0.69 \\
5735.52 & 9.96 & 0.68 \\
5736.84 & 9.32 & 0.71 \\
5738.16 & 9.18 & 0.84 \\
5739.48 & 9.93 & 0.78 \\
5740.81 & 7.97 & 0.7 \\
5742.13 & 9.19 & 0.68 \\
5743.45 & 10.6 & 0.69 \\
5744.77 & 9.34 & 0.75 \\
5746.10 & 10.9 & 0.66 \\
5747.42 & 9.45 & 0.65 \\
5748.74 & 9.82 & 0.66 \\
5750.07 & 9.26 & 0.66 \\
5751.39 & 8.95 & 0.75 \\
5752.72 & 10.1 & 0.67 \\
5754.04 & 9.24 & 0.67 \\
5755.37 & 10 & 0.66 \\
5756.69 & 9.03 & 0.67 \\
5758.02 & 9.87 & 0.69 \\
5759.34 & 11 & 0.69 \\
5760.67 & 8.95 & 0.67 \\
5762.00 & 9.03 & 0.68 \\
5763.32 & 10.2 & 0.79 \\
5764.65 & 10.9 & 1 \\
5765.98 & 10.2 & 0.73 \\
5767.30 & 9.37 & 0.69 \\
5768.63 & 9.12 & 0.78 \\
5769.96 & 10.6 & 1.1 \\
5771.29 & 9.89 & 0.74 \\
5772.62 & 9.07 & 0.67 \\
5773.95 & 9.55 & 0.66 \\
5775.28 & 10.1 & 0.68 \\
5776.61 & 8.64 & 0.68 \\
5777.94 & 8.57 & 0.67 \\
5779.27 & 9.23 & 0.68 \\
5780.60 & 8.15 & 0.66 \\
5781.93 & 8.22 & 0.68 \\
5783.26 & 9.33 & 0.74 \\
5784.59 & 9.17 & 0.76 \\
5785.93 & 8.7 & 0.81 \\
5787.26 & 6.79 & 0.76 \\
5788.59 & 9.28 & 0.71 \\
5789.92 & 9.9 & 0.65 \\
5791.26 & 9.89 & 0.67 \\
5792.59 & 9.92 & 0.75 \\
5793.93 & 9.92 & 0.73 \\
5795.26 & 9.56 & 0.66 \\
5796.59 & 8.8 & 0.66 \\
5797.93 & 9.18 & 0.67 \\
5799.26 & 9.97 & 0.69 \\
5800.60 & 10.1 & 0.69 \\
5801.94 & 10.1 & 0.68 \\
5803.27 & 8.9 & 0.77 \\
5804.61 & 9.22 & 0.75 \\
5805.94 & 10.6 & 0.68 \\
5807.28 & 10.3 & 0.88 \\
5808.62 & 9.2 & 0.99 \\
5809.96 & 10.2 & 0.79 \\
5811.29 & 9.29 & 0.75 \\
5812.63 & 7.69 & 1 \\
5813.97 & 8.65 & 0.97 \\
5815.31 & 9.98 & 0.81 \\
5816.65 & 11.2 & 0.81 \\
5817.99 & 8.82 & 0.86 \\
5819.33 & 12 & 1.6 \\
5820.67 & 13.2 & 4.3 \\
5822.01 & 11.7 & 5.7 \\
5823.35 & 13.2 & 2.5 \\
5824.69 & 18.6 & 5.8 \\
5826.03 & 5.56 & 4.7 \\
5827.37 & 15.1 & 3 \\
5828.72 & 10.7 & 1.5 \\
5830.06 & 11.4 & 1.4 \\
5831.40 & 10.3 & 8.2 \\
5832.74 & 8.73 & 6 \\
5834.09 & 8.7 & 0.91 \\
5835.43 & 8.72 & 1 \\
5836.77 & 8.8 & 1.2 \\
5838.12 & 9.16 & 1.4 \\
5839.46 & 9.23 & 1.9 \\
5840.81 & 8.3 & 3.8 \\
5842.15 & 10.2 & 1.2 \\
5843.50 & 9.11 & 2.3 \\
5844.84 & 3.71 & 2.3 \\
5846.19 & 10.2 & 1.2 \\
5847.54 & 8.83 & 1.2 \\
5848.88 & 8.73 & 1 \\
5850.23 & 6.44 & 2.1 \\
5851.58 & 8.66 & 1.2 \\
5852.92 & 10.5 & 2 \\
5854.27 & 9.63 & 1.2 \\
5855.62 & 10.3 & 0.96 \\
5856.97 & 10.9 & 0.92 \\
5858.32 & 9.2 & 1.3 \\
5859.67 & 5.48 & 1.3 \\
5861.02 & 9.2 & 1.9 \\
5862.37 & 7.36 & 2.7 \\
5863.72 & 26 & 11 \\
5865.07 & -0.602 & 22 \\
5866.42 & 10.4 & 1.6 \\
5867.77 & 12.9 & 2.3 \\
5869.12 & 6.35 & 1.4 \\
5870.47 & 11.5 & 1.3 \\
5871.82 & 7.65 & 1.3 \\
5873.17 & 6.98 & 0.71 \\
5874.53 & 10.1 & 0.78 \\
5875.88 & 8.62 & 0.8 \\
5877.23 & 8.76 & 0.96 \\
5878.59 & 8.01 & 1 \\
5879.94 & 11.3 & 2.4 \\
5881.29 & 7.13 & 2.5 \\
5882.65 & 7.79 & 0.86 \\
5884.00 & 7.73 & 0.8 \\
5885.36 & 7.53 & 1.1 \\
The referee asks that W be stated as 1.2 Angstrom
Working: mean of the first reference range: 8.54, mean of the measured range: 9.56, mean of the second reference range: 11.2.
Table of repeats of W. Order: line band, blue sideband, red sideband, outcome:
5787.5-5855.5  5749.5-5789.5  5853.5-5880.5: -2.6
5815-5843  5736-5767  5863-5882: -2.9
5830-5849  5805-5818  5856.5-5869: 1.8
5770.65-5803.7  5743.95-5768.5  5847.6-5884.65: 1.2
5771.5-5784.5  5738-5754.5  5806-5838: 1.2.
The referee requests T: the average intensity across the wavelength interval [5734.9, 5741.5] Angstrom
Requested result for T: 9.26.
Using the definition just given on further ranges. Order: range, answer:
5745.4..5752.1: 9.67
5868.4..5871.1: 8.96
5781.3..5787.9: 8.45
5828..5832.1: 10.8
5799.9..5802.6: 10.1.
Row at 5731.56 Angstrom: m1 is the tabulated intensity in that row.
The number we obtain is 9.93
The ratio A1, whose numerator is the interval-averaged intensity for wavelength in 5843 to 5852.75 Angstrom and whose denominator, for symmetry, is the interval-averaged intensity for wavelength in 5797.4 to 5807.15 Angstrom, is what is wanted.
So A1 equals 0.83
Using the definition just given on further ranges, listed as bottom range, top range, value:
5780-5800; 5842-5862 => 0.95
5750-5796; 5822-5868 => 1.04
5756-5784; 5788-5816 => 1.01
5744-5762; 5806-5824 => 1.08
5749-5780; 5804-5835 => 1.11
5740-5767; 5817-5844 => 1.09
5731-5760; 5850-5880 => 0.98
